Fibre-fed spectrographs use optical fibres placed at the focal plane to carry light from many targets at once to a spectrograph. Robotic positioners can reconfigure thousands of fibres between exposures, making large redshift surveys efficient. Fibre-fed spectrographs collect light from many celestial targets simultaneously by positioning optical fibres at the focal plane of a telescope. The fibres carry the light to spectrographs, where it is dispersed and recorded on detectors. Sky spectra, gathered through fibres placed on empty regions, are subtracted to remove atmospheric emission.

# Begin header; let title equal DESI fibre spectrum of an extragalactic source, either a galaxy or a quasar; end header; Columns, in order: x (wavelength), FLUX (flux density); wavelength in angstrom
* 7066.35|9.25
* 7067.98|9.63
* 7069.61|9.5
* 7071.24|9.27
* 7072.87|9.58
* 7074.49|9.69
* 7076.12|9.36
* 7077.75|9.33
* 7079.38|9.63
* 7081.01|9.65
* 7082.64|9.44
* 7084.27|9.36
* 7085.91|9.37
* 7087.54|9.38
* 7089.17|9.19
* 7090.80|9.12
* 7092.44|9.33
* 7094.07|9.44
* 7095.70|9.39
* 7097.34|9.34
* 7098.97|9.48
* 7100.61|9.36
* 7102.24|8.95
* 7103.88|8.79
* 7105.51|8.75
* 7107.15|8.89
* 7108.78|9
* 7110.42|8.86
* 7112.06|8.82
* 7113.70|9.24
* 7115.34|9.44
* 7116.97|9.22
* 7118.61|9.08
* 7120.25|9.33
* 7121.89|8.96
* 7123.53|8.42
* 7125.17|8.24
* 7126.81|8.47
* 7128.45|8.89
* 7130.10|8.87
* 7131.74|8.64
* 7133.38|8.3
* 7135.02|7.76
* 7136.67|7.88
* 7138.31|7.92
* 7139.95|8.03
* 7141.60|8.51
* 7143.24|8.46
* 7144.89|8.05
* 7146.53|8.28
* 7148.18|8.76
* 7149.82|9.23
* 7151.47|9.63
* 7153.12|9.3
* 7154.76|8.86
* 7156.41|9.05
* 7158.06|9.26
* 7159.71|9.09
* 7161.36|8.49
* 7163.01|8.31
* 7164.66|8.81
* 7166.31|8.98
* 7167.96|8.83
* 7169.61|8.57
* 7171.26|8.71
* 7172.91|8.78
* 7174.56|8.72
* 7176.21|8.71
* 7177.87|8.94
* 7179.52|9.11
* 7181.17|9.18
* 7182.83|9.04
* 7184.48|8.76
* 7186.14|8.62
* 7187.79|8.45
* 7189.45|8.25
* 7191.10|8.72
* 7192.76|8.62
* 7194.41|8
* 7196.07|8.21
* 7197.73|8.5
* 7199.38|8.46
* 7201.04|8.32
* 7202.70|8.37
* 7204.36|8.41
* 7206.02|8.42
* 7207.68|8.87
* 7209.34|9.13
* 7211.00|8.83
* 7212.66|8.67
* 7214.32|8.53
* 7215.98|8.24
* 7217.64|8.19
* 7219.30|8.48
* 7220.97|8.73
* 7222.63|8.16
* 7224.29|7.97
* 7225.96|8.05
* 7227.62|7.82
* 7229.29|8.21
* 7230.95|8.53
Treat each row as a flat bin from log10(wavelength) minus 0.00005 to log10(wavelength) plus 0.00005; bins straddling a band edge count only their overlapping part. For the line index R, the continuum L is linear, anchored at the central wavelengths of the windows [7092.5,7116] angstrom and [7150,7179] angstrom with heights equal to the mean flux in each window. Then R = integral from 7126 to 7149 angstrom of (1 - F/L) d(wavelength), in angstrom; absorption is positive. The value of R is 1.7 angstrom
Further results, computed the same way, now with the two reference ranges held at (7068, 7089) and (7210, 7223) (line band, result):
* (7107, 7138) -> 1.4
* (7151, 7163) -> -0.2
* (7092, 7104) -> 0.1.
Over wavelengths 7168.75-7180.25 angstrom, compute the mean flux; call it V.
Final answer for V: 8.79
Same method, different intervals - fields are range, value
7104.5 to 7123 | 9.04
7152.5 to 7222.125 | 8.67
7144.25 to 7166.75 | 8.87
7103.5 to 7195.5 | 8.73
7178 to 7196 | 8.67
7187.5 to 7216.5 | 8.5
